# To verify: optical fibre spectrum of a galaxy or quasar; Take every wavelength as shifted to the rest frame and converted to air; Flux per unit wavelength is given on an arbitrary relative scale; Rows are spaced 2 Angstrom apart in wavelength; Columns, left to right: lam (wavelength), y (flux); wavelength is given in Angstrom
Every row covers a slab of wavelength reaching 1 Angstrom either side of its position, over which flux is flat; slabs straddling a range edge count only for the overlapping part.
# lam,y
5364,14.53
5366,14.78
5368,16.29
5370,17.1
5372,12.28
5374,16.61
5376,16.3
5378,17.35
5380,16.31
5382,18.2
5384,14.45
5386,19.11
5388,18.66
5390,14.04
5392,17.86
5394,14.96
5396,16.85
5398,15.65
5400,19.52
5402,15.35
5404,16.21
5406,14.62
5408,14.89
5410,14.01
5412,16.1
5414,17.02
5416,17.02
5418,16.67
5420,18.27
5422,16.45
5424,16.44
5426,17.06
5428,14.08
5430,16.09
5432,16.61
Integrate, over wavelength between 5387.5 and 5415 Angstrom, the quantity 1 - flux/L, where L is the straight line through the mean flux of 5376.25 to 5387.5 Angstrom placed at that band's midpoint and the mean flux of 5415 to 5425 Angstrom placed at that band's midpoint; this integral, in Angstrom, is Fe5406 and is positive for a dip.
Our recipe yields 1.5 Angstrom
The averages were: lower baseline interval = 17.1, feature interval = 16.1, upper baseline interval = 17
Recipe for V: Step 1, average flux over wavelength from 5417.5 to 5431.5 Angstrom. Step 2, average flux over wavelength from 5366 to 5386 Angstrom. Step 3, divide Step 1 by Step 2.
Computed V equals 1.0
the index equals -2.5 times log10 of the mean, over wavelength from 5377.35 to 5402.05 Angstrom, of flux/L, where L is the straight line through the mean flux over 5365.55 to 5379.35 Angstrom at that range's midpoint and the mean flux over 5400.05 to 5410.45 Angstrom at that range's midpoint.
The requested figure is -0.079 mag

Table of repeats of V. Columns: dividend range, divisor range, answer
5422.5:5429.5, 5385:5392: 0.92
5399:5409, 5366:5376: 1.04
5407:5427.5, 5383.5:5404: 0.98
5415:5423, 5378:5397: 1.02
